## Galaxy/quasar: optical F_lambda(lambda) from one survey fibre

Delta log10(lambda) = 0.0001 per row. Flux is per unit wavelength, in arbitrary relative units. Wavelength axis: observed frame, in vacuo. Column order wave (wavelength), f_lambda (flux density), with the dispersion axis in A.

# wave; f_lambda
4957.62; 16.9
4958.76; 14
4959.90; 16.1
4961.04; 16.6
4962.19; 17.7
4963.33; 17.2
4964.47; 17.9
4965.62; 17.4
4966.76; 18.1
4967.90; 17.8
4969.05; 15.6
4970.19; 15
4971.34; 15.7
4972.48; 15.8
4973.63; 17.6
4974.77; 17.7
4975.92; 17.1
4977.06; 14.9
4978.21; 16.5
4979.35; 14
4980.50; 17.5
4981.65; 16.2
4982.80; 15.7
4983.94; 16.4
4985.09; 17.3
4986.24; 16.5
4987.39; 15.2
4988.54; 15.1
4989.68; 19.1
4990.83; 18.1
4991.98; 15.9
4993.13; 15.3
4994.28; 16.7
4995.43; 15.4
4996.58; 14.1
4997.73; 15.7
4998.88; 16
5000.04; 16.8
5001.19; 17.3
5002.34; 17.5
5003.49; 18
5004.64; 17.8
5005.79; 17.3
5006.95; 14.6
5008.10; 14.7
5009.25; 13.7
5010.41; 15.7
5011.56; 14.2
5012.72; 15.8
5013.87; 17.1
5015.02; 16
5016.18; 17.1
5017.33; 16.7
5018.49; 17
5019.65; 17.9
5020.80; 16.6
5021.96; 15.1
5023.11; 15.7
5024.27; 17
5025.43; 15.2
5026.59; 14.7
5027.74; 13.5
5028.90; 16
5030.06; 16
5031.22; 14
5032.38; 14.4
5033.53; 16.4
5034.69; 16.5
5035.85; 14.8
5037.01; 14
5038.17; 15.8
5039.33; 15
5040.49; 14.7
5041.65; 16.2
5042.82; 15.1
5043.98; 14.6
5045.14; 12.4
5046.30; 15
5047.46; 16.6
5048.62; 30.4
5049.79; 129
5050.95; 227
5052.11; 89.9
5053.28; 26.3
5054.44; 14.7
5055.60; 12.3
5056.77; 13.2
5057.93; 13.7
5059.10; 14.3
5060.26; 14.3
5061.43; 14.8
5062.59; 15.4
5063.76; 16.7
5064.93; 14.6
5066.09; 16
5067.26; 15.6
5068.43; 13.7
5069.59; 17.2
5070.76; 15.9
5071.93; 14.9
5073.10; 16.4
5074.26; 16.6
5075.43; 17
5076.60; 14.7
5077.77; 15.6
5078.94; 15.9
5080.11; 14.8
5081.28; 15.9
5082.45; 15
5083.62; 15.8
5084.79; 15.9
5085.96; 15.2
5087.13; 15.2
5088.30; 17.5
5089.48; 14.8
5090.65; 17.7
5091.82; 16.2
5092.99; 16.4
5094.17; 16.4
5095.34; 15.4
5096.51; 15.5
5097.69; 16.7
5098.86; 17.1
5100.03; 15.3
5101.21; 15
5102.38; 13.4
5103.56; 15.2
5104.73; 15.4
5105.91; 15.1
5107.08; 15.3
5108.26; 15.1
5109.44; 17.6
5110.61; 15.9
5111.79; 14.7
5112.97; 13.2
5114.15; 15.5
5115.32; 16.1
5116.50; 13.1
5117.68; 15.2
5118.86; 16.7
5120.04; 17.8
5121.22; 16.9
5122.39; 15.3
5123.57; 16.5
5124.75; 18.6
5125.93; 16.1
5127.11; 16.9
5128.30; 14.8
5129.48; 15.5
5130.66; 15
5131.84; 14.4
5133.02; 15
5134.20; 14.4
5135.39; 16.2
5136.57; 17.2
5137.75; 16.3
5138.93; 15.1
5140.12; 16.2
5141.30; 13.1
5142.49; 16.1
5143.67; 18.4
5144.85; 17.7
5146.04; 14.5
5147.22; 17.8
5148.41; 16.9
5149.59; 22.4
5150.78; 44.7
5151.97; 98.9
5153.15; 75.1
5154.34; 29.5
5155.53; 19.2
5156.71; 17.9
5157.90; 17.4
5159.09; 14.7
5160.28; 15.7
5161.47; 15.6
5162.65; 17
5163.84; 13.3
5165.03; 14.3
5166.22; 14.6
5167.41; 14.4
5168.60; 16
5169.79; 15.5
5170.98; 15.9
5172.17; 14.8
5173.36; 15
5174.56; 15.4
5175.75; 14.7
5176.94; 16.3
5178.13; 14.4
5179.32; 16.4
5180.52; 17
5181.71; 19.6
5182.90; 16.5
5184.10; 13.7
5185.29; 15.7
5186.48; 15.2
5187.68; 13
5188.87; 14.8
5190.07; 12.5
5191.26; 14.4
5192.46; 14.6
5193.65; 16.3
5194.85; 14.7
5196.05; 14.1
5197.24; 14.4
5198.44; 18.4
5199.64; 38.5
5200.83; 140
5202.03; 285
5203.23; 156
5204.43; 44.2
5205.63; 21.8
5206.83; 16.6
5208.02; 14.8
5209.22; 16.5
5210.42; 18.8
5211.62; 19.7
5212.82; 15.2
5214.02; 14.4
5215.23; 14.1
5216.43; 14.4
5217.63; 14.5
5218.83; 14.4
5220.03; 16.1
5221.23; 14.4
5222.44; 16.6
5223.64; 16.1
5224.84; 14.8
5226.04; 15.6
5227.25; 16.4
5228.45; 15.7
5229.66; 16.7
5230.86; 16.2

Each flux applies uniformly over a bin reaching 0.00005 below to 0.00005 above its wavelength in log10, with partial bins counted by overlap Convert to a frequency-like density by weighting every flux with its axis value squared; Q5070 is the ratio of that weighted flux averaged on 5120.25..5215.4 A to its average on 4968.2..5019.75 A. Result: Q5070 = 1.69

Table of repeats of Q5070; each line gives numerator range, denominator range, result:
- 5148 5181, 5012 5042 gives 1.52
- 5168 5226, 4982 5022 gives 1.84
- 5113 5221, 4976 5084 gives 1.27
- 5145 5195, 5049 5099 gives 0.84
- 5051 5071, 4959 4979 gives 1.58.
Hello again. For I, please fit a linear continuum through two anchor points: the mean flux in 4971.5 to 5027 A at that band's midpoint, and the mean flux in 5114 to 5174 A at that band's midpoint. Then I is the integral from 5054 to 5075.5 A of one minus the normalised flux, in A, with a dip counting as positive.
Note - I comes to 3.3 A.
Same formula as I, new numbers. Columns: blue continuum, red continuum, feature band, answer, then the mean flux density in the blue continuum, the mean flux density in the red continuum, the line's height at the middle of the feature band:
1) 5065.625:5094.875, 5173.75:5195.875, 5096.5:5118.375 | 0.6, 15.8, 15.3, 15.7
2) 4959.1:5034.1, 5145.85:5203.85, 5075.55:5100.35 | 8.3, 16.2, 31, 23.8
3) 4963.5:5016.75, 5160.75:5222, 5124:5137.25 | 4.4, 16.3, 27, 23.8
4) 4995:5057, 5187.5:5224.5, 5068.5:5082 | 5.5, 23.5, 34.6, 26.6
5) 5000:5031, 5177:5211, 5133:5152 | 6.0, 16.1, 36.4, 30.6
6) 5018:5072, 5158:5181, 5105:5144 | 6.0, 24.4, 15.3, 18.6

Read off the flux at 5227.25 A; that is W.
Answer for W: 16.4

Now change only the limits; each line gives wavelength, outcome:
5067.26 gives 15.6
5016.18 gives 17.1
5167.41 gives 14.4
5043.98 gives 14.6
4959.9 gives 16.1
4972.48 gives 15.8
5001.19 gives 17.3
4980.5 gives 17.5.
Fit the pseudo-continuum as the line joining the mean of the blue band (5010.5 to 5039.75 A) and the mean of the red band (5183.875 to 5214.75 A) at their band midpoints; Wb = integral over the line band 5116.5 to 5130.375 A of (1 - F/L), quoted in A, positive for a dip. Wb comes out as 6.0 A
